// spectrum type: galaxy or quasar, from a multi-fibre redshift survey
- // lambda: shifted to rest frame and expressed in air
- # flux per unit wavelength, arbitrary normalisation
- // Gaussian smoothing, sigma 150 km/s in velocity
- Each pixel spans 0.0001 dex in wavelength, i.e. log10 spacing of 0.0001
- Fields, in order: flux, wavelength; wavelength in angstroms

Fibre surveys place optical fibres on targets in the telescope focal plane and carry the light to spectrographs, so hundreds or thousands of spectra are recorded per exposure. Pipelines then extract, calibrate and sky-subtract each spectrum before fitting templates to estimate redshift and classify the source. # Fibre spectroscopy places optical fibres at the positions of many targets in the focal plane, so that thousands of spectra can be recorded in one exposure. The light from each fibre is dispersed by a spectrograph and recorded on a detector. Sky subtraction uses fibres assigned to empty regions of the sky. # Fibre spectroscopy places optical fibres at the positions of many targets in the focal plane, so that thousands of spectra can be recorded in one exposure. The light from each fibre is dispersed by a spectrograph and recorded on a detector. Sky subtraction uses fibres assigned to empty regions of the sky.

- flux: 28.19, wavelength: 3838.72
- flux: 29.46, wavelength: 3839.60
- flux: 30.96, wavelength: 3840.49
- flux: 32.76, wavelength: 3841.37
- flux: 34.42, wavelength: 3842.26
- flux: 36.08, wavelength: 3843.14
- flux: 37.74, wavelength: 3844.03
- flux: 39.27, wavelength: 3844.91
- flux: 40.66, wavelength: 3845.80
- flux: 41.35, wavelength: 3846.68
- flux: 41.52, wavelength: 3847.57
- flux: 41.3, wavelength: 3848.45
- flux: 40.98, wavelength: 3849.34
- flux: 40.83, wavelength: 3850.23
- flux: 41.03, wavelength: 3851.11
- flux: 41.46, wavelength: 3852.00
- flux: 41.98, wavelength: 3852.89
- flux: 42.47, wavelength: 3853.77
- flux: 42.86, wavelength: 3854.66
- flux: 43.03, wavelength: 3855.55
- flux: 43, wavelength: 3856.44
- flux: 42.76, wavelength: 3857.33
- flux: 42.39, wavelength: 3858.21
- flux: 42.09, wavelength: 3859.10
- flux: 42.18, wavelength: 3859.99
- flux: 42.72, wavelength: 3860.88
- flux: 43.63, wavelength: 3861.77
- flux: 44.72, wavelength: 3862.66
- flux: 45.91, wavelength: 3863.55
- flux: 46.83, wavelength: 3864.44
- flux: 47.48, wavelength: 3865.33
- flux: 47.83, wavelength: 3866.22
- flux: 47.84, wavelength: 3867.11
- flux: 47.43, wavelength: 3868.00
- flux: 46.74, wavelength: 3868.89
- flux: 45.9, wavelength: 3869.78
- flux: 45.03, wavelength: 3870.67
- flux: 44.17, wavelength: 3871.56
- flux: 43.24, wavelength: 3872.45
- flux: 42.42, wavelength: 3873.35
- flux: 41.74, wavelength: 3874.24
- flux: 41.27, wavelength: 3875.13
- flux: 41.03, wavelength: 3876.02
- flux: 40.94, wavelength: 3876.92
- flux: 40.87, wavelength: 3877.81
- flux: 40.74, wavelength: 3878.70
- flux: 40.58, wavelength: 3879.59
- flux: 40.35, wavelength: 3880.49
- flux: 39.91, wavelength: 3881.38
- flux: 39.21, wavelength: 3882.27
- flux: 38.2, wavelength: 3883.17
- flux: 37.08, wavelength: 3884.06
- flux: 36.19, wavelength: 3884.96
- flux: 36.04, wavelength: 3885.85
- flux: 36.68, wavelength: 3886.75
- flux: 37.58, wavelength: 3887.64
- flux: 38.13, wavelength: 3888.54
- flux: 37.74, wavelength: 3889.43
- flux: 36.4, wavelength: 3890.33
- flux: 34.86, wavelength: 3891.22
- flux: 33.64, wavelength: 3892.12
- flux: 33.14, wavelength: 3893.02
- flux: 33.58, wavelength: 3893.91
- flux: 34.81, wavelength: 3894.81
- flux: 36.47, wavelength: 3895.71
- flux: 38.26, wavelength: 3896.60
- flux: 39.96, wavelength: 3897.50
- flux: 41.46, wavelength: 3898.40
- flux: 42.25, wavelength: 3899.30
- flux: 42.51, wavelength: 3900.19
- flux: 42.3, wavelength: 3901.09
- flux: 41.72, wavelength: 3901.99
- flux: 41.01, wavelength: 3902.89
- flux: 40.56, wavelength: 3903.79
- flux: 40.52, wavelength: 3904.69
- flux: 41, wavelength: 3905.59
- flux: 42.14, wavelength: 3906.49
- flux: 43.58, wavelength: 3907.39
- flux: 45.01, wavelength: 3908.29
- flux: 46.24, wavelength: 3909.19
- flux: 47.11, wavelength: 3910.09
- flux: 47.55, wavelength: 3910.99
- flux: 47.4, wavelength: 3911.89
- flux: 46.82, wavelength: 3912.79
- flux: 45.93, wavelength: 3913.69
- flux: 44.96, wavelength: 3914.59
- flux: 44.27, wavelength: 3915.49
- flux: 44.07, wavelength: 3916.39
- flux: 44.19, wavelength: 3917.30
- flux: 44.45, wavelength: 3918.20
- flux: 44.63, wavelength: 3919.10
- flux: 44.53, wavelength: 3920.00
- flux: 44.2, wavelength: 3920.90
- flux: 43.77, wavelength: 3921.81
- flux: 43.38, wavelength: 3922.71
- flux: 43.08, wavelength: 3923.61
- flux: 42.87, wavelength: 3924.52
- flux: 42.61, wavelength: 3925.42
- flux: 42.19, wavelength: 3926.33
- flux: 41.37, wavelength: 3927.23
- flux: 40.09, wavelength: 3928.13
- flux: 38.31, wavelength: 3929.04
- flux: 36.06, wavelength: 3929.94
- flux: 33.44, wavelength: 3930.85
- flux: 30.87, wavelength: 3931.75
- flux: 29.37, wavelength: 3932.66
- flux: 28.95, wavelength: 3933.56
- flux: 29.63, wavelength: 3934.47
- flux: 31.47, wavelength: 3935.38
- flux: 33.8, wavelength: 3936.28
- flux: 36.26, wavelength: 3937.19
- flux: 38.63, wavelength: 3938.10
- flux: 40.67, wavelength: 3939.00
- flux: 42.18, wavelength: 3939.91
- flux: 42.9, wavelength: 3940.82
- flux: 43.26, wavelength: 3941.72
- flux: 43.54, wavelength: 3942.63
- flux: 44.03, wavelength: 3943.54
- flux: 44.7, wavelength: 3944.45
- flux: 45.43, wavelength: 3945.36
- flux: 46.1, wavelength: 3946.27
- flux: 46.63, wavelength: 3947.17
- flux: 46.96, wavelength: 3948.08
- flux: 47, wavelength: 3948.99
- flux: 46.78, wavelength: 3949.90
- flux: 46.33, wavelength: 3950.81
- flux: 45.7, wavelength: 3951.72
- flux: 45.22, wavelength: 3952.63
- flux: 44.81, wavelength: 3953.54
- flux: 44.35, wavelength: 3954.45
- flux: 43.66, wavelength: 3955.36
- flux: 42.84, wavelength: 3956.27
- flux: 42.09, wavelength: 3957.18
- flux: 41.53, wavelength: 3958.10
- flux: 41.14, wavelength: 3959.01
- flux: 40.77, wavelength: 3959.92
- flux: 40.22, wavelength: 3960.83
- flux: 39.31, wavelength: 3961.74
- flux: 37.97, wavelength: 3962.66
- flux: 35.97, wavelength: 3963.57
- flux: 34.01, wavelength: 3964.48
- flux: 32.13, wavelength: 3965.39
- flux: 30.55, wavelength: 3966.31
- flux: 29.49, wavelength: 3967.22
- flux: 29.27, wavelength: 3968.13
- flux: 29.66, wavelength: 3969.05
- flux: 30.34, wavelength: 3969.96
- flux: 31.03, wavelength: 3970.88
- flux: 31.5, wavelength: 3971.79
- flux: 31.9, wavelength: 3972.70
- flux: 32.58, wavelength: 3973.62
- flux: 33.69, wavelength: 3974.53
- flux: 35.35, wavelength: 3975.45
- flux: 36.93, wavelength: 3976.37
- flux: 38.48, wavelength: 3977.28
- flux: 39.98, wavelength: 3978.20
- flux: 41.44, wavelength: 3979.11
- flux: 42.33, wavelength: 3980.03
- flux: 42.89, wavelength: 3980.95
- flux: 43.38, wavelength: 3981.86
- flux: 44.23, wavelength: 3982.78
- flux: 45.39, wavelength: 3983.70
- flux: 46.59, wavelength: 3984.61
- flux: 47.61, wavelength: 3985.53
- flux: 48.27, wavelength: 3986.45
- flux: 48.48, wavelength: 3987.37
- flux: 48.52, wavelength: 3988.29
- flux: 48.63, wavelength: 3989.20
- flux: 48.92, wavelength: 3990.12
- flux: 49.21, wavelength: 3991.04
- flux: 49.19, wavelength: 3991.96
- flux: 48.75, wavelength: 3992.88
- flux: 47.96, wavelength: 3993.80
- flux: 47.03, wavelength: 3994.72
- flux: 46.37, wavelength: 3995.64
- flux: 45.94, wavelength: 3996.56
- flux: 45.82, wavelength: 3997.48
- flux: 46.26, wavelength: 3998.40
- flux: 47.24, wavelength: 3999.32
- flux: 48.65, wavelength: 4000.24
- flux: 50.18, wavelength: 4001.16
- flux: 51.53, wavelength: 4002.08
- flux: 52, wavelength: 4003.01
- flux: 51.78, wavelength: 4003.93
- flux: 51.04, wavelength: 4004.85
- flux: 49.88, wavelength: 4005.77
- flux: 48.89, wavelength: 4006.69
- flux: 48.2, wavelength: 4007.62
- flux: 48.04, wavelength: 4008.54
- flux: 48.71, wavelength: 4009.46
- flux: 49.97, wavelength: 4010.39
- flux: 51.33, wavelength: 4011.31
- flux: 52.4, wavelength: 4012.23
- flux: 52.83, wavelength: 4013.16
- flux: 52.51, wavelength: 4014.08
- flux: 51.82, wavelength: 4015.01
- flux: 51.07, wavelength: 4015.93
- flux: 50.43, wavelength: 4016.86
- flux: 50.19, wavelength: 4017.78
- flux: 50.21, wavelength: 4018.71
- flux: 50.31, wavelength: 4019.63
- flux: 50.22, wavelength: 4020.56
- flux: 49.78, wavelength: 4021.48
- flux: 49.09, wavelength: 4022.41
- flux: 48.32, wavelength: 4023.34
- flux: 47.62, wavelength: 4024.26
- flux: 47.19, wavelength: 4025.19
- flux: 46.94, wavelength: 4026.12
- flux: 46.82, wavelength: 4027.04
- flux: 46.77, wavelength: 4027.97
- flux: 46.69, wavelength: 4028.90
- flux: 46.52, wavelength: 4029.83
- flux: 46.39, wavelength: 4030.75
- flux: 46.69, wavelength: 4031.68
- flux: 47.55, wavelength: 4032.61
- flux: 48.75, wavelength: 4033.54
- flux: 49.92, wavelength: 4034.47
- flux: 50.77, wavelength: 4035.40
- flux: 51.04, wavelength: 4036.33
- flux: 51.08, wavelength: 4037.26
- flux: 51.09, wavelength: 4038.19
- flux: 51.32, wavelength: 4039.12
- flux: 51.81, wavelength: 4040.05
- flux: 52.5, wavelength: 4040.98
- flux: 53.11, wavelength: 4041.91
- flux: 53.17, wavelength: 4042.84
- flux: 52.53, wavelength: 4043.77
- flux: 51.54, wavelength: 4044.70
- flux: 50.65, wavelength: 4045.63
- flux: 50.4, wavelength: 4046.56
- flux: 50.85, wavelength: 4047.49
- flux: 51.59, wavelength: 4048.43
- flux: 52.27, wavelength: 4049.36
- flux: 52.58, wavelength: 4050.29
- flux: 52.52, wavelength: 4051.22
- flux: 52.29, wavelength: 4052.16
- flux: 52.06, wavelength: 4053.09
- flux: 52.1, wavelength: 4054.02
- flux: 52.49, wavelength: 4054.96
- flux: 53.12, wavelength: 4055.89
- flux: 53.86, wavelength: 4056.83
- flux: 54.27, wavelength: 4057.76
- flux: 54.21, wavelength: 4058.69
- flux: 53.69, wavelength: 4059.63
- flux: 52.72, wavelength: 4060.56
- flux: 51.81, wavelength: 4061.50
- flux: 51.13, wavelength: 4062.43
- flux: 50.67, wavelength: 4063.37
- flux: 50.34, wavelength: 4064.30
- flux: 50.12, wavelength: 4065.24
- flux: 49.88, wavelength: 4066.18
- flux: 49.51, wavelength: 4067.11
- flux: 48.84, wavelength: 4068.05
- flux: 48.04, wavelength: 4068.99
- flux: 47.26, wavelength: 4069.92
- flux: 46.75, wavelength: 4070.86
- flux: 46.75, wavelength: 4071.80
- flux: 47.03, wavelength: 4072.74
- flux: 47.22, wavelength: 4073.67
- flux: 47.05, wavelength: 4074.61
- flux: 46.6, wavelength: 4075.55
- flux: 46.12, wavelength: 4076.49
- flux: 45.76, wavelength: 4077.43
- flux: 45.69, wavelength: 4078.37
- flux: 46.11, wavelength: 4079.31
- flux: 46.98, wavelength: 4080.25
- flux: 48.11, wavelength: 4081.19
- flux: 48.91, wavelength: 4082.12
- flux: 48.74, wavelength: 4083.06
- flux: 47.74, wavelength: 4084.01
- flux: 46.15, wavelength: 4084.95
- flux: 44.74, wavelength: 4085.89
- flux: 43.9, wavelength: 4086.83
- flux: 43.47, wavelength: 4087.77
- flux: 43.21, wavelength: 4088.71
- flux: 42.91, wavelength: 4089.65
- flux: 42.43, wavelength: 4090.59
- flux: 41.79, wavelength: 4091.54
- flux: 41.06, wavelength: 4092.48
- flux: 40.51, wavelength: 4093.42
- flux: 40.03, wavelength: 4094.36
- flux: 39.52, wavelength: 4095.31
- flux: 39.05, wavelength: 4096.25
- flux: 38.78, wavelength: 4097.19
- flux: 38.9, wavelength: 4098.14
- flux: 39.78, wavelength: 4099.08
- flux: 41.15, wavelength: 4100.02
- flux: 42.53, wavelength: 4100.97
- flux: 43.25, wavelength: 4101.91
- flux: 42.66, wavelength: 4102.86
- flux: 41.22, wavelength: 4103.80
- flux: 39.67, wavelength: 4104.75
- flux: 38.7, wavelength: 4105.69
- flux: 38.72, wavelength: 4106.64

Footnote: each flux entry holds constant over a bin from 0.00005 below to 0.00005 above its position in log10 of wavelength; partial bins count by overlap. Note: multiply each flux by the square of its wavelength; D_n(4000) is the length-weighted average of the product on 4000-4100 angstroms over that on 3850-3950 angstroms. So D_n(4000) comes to 1.27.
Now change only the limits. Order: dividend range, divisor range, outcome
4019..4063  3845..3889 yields 1.32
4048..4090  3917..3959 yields 1.26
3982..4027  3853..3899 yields 1.28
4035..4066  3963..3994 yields 1.35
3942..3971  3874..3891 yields 1.08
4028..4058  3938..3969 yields 1.29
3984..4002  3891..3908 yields 1.28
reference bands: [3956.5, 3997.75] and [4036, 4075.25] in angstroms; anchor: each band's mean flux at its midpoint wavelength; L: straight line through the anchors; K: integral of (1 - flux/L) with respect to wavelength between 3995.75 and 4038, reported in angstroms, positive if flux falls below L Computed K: -3.2 angstroms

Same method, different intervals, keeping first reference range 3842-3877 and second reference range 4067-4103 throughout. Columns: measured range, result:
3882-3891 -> 1.20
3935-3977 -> 4.16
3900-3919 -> -0.40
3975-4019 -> -3.81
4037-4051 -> -2.43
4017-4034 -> -1.61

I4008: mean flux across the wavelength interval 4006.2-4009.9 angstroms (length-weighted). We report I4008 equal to 48.5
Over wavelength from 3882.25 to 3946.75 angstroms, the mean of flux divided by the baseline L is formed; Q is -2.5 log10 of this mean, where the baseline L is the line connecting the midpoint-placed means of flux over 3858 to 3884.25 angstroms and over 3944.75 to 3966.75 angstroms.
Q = 0.06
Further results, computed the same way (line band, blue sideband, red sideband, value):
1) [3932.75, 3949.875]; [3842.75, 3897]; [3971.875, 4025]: 0.093 mag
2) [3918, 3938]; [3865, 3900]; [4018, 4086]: 0.116 mag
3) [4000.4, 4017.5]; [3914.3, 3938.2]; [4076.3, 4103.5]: -0.220 mag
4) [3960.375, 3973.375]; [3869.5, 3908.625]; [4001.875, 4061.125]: 0.350 mag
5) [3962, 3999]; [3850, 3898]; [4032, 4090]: 0.134 mag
